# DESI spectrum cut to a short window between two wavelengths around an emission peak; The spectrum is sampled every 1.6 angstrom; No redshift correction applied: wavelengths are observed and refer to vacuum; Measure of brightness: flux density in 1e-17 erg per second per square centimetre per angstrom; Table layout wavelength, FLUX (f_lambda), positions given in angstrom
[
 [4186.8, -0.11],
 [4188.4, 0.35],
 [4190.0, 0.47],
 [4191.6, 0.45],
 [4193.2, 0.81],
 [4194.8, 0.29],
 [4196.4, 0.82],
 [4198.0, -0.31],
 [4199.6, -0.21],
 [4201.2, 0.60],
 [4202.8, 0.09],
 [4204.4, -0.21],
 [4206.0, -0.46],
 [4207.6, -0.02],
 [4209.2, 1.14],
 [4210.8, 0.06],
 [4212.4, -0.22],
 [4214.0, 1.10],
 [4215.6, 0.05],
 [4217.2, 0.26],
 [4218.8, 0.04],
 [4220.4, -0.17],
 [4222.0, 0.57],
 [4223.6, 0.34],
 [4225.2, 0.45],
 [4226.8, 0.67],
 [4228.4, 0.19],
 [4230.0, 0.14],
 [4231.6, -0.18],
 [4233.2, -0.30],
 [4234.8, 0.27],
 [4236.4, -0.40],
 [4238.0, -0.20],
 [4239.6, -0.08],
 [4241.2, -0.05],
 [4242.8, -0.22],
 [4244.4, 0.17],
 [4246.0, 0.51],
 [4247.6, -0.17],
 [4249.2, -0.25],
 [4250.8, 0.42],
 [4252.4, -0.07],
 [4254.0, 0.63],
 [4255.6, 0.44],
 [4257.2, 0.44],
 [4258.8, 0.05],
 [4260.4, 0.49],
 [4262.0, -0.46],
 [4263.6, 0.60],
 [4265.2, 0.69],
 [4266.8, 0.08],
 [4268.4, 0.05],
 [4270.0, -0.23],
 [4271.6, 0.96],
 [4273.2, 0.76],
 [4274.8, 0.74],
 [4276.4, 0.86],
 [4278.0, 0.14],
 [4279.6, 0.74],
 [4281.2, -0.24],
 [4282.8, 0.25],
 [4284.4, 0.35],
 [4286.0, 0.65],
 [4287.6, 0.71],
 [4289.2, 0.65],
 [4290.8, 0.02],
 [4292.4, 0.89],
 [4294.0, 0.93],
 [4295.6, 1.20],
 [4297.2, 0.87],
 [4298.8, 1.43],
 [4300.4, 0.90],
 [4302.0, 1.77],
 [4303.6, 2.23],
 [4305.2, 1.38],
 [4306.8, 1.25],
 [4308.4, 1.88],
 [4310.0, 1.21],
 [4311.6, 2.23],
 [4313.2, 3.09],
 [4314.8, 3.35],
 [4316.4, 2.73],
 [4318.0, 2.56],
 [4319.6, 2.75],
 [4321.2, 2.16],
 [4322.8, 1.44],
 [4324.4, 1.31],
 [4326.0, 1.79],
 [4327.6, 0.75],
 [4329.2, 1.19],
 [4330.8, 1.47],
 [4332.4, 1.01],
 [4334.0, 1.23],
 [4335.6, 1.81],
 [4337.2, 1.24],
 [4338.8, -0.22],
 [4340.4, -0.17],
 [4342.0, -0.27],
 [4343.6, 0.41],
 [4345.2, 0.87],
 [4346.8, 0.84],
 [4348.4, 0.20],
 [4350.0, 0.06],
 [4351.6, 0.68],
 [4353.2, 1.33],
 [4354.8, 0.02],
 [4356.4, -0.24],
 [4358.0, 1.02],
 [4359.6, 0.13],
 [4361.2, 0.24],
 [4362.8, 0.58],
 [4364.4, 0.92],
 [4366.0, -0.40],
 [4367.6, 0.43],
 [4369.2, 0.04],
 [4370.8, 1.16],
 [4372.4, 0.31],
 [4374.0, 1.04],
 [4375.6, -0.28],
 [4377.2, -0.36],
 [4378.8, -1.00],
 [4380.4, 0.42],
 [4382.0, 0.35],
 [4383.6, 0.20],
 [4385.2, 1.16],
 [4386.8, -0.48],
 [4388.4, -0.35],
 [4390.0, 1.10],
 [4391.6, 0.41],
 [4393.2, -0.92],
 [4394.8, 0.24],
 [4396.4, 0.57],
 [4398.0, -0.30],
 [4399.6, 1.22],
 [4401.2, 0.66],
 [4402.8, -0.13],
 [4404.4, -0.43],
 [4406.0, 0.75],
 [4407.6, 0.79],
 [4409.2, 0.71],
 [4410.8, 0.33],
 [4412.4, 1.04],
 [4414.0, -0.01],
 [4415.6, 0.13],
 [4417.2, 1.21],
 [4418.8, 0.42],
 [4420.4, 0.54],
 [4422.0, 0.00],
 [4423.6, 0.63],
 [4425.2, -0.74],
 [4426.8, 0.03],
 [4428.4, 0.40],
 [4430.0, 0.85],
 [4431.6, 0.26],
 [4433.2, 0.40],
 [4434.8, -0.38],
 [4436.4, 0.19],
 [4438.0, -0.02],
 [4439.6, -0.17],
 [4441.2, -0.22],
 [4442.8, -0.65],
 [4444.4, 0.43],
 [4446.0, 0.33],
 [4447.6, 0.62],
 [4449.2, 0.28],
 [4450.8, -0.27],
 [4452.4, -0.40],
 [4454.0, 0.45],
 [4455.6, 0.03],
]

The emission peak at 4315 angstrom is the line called Lyman alpha 1216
